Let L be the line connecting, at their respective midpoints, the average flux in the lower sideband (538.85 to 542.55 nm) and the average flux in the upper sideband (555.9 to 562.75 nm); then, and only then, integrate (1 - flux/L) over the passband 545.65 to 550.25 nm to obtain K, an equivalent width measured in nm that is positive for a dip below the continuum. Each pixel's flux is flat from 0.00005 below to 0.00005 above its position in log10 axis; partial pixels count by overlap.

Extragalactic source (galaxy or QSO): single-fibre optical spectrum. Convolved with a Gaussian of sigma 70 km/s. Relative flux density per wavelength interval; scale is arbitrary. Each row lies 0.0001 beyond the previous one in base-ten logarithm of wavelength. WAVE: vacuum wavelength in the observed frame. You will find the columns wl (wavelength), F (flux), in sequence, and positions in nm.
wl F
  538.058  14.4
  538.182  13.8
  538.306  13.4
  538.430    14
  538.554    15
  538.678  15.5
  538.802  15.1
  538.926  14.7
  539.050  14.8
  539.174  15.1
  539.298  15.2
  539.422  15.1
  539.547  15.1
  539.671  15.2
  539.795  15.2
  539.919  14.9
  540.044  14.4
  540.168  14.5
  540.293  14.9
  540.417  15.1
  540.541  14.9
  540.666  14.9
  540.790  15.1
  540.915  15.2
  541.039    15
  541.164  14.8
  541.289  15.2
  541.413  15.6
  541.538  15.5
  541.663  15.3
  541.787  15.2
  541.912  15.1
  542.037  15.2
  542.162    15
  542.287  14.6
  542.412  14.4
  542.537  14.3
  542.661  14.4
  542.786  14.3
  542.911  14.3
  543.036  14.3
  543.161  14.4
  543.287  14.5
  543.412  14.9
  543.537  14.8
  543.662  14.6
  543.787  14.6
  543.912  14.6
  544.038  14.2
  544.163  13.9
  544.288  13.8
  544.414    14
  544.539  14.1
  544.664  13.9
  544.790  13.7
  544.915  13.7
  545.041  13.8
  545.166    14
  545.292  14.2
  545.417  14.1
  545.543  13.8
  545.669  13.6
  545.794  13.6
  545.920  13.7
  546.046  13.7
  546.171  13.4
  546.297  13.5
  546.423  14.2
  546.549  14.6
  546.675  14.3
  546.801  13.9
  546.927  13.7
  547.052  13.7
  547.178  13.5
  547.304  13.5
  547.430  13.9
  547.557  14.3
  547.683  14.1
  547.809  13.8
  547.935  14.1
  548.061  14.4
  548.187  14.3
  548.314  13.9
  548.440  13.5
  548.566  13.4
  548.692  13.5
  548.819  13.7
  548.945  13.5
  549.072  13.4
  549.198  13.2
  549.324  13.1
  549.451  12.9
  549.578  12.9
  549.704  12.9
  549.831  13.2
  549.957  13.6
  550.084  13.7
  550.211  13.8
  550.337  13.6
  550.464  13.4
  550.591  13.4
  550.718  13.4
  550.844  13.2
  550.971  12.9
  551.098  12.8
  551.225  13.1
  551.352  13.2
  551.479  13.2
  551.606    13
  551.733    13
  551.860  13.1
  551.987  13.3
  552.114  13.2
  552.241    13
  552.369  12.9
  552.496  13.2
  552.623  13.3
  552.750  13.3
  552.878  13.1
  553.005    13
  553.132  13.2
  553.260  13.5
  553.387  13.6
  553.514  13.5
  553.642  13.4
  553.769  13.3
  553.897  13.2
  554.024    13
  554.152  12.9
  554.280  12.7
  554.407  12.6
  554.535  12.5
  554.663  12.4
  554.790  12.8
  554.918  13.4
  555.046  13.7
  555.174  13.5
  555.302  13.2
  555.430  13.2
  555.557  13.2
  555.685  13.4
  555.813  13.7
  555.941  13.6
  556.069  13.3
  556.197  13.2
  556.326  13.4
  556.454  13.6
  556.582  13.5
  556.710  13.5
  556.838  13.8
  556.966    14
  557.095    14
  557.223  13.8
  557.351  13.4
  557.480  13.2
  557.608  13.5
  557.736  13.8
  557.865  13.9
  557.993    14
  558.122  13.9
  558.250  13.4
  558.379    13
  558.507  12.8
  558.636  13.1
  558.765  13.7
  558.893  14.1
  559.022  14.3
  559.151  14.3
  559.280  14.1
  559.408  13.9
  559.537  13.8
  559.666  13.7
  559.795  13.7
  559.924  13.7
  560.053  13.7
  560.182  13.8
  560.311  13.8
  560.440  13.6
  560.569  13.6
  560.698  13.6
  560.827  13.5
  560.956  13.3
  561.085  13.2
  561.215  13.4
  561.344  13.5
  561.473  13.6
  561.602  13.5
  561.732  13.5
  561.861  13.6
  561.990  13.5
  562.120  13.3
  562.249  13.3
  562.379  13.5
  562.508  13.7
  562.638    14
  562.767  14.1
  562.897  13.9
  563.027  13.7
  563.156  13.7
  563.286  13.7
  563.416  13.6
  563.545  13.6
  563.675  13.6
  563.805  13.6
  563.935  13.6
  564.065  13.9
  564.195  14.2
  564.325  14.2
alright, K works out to 0.25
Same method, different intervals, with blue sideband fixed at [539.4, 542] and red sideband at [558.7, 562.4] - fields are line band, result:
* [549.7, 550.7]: 0.06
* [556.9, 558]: 0.01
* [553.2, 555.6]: 0.16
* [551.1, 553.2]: 0.17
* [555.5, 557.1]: 0.05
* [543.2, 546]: 0.13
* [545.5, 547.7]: 0.12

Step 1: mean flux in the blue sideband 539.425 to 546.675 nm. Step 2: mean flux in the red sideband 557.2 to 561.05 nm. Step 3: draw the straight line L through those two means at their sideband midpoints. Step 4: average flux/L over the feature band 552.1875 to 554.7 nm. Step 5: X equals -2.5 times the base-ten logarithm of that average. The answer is 0.07 mag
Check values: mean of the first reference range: 14.5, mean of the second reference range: 13.7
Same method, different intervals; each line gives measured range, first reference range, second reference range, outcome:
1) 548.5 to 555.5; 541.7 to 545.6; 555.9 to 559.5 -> 0.059 mag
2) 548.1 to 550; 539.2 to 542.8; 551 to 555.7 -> 0.028 mag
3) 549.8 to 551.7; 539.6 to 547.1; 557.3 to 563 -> 0.062 mag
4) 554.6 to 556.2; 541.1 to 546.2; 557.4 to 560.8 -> 0.045 mag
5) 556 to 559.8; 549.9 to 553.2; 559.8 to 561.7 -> -0.016 mag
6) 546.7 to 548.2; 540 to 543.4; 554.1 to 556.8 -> 0.017 mag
